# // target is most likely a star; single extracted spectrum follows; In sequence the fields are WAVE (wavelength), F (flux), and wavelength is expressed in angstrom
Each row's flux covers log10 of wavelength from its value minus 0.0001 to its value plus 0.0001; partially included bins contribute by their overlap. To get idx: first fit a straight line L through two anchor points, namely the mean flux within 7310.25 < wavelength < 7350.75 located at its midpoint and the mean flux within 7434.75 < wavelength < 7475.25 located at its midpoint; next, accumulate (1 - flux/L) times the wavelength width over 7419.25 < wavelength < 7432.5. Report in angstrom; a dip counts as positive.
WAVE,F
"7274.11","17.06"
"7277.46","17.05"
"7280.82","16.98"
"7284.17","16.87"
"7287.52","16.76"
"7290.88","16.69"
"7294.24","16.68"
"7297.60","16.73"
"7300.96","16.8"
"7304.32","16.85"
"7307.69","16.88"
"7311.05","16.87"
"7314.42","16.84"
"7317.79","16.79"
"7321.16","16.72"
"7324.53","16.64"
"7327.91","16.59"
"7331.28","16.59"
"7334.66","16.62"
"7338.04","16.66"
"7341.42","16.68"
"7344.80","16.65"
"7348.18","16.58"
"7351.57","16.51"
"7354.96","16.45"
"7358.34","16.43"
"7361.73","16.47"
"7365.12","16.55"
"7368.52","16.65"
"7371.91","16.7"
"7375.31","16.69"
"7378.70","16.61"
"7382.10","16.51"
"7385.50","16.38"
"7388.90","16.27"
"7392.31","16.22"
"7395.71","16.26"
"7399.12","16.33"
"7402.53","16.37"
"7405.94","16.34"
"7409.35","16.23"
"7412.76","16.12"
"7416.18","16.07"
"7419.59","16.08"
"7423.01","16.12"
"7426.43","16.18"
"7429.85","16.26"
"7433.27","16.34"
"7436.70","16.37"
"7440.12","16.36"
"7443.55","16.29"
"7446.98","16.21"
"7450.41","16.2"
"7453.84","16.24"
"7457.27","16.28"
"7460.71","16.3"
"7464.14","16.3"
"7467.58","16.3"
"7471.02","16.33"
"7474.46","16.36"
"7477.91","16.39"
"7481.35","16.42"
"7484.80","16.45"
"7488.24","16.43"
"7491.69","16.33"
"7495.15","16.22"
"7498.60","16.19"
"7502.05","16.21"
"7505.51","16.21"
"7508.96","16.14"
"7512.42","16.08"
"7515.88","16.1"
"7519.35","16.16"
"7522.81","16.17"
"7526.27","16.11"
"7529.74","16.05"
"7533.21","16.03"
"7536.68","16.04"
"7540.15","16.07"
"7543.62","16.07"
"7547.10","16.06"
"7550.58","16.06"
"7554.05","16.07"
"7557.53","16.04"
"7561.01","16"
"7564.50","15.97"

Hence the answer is 0.2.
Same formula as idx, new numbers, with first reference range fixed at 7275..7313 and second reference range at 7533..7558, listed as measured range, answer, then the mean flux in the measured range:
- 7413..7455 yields 0.5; 16.2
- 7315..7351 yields 0.1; 16.7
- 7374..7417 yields 0.5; 16.3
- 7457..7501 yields -0.2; 16.3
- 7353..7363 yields 0.1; 16.5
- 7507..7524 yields 0.0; 16.1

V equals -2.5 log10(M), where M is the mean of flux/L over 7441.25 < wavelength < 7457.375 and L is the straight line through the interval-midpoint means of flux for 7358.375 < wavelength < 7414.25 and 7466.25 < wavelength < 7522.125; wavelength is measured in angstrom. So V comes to 0.01 mag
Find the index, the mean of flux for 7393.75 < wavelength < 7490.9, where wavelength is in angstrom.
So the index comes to 16.3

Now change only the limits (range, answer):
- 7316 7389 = 16.6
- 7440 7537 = 16.2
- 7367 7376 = 16.7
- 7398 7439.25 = 16.2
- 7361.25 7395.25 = 16.5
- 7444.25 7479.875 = 16.3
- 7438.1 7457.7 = 16.3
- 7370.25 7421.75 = 16.3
